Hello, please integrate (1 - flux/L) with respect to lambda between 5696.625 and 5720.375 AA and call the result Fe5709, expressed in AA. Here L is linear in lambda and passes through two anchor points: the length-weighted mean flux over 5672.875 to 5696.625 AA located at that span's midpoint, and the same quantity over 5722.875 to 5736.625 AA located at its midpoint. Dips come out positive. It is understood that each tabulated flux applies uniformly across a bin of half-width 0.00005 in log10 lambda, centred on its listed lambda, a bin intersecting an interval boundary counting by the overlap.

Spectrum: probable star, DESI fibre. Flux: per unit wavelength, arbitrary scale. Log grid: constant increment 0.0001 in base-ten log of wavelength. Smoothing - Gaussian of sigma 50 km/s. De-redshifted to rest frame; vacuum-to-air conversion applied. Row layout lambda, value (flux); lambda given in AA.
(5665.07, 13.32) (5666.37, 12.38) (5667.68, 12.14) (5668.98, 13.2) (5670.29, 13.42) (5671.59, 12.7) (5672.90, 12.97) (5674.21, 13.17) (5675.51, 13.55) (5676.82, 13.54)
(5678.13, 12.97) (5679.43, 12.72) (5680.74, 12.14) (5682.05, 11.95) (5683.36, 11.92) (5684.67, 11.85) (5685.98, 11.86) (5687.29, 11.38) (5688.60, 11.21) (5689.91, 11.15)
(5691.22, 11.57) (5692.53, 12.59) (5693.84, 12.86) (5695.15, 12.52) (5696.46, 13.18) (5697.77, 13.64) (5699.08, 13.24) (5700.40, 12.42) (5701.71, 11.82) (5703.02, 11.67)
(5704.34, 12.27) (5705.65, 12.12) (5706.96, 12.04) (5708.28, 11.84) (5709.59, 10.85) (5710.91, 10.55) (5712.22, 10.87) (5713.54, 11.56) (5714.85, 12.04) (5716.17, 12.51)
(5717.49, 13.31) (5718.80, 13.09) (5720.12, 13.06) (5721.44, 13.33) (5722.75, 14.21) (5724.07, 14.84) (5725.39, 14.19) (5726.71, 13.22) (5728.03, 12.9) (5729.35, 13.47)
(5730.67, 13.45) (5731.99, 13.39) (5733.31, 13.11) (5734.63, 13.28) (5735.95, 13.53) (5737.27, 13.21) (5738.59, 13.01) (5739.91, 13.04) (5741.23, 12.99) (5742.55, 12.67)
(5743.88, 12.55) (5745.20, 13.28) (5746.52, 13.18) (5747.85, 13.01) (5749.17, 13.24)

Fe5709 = 1.5 AA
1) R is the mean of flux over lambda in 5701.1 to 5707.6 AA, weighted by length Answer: 12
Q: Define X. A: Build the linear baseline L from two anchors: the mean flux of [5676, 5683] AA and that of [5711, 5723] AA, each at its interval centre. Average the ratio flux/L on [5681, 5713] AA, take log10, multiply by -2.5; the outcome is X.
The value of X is 0.05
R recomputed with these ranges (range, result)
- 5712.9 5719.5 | 12.5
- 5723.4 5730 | 13.7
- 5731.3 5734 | 13.3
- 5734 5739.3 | 13.3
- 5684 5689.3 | 11.6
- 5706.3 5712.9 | 11.2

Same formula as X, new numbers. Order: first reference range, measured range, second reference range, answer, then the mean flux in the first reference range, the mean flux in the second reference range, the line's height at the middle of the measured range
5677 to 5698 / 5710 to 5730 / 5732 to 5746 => -0.01 mag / 12.2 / 13.1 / 12.8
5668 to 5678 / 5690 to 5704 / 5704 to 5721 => 0.00 mag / 13.2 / 12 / 12.5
